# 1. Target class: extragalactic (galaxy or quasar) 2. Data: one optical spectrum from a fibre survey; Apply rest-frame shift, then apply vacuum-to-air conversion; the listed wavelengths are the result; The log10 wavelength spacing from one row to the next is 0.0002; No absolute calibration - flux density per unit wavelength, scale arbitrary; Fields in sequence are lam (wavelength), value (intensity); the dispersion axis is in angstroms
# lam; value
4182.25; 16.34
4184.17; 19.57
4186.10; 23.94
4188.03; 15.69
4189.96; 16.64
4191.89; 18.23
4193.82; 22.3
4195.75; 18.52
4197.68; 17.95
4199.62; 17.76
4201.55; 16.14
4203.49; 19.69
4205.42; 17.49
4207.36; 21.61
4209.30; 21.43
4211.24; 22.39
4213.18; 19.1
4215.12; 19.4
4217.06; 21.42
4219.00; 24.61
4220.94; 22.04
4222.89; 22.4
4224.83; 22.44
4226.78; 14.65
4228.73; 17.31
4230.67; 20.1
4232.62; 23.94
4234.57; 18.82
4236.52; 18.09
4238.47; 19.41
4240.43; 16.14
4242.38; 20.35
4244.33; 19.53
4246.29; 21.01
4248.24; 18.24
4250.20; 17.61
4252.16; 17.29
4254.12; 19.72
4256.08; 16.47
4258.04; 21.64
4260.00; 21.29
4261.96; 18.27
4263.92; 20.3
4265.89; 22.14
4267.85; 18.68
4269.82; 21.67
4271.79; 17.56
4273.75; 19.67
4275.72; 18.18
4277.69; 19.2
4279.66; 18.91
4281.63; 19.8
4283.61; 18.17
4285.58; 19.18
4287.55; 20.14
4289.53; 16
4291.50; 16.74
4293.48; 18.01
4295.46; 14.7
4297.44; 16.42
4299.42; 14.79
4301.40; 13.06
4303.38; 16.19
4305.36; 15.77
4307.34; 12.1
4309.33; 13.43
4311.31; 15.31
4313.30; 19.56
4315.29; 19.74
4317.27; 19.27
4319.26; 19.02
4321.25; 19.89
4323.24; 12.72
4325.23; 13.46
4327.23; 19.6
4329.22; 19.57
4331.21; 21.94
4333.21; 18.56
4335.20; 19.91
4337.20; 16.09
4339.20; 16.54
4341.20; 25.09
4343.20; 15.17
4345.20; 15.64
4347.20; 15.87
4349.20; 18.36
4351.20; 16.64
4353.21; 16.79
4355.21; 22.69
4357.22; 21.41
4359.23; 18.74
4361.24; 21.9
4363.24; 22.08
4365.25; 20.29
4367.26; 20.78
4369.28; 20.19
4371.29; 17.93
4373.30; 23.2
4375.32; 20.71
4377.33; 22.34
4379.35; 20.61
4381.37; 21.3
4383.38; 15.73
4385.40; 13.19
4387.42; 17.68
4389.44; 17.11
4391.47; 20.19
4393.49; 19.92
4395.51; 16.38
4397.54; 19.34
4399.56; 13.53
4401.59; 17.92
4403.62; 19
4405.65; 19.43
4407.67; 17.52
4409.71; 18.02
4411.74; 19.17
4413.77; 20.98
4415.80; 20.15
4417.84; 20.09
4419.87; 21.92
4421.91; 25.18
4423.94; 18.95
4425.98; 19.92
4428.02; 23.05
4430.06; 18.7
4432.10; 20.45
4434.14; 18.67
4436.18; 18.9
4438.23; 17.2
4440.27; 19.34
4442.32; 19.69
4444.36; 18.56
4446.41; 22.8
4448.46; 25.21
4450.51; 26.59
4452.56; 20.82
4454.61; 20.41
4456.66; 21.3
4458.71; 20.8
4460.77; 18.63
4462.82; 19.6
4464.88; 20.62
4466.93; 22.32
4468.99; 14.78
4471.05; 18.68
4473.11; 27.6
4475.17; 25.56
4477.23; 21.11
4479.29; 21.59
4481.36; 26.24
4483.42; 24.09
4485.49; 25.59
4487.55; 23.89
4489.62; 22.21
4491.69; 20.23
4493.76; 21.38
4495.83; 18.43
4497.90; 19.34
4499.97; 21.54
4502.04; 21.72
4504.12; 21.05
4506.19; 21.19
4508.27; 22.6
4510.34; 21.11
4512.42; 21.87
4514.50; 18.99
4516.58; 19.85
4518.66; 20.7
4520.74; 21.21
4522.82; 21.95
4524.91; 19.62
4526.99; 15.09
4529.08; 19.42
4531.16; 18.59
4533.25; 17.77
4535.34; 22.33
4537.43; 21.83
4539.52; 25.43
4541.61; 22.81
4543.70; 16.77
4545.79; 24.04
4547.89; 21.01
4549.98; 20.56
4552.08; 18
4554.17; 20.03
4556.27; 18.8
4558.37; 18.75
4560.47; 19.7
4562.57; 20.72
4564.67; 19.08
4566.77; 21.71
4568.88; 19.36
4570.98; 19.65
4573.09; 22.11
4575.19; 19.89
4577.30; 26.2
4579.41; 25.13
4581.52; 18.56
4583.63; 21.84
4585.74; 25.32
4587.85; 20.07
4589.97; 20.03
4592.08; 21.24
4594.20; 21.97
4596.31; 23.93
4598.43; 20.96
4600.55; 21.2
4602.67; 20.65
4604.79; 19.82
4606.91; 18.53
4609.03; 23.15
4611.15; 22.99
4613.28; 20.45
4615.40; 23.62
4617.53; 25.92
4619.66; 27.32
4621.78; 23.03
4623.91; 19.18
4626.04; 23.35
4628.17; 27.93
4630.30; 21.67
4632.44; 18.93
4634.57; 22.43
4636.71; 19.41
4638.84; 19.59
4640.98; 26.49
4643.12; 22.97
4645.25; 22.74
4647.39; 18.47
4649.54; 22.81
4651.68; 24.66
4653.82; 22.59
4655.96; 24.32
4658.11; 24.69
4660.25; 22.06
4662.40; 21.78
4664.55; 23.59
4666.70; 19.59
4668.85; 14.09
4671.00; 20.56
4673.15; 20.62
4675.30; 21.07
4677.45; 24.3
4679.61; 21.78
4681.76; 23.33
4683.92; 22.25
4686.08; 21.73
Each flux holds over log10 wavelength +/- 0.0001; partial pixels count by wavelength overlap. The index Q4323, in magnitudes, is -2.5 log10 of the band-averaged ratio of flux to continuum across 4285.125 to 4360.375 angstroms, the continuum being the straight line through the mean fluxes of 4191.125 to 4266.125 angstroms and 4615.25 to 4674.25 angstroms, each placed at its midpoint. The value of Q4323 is 0.16 mag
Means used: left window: 19.7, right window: 22.3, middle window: 17.5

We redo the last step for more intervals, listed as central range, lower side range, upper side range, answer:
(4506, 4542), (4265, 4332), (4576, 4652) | 0.02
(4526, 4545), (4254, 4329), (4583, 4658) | 0.06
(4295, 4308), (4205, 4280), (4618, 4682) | 0.33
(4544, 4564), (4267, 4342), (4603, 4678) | 0.05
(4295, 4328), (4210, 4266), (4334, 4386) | 0.20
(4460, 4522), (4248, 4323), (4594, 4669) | -0.05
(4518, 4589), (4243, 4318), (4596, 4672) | 0.02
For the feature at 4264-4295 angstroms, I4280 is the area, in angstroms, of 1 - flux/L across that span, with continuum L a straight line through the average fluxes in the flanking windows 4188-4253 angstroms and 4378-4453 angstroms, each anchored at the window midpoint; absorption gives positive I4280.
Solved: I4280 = 0.94 angstroms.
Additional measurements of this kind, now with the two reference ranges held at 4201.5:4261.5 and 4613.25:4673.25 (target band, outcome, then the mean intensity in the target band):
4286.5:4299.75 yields 2.2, 16.8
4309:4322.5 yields 1.4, 18.2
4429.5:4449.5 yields 1.0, 20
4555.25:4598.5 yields 1.4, 21.2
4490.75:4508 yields 0.6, 20.7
